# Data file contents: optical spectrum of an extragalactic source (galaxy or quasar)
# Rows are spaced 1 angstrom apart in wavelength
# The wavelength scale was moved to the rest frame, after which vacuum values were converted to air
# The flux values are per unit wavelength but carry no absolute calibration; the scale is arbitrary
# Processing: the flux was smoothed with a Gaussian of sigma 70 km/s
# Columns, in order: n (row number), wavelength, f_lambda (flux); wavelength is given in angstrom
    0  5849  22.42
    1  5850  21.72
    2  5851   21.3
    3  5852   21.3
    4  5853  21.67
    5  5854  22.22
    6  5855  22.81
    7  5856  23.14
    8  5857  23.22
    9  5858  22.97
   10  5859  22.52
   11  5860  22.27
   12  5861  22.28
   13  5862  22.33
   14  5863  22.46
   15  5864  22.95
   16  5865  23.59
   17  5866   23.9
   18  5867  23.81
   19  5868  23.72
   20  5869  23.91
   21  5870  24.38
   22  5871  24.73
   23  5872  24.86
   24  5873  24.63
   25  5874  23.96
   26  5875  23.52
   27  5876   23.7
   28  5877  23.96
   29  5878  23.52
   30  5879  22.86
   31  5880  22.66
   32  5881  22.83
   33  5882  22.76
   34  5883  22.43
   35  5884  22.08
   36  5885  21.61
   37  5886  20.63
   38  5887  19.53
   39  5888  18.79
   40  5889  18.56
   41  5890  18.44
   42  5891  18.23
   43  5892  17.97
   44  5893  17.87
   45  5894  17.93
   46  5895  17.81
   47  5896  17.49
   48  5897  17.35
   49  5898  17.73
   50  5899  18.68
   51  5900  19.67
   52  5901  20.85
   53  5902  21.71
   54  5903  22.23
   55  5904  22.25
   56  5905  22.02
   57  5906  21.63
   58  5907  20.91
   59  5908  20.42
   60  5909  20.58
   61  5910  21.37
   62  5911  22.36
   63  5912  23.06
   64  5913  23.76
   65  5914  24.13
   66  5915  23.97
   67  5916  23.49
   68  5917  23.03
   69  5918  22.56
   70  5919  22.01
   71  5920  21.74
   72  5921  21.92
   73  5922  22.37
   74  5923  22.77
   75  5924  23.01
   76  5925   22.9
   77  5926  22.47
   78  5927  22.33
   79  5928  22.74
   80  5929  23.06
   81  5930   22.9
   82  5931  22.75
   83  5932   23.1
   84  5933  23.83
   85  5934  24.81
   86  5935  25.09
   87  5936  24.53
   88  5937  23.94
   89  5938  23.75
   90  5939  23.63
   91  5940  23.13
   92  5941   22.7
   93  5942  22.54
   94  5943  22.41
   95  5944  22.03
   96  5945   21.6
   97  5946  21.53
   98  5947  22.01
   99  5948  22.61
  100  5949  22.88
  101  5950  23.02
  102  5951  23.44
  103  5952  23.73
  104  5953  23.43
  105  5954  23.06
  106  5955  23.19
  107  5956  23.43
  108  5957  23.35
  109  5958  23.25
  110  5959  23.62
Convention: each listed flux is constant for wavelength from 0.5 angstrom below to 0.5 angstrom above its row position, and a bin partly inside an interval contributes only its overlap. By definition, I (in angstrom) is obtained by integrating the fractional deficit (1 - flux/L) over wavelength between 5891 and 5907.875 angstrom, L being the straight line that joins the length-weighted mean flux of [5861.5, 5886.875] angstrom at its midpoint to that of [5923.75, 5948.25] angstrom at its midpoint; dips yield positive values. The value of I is 2.6 angstrom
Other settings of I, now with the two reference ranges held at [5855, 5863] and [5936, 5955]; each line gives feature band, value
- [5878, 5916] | 3.37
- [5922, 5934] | -0.05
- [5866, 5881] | -0.75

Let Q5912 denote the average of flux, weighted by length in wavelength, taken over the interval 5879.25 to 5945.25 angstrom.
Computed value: 21.7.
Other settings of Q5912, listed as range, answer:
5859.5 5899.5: 21.6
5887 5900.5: 18.2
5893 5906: 19.7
